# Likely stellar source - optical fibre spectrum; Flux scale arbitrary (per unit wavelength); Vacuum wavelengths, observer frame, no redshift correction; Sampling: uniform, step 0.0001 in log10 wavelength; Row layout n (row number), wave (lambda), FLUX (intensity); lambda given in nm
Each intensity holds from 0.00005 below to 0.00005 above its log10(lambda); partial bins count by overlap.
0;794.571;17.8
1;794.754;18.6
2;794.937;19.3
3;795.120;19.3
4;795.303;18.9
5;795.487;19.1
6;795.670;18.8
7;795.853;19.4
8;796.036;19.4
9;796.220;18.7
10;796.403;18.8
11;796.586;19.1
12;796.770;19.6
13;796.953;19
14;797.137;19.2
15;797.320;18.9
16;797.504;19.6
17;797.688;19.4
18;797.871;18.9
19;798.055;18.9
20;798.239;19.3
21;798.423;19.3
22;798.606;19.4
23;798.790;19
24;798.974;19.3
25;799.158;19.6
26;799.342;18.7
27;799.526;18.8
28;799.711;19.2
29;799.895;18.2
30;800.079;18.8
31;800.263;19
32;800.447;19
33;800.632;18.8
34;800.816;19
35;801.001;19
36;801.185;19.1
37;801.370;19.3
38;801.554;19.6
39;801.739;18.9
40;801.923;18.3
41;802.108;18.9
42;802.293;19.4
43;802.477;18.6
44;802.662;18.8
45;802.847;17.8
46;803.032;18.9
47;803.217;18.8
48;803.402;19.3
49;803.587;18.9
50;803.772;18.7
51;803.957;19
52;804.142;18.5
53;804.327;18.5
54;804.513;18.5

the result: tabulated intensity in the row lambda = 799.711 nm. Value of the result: 19.2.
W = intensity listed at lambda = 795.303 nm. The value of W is 18.9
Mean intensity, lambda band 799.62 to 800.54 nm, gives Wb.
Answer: 18.8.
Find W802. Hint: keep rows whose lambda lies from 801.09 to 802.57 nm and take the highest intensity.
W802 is 19.6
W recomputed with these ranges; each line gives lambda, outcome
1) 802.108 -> 18.9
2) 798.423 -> 19.3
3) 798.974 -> 19.3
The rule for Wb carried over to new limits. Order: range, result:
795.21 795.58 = 19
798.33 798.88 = 19.3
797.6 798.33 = 19.1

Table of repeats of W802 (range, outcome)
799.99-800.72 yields 19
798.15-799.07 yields 19.4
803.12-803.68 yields 19.3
